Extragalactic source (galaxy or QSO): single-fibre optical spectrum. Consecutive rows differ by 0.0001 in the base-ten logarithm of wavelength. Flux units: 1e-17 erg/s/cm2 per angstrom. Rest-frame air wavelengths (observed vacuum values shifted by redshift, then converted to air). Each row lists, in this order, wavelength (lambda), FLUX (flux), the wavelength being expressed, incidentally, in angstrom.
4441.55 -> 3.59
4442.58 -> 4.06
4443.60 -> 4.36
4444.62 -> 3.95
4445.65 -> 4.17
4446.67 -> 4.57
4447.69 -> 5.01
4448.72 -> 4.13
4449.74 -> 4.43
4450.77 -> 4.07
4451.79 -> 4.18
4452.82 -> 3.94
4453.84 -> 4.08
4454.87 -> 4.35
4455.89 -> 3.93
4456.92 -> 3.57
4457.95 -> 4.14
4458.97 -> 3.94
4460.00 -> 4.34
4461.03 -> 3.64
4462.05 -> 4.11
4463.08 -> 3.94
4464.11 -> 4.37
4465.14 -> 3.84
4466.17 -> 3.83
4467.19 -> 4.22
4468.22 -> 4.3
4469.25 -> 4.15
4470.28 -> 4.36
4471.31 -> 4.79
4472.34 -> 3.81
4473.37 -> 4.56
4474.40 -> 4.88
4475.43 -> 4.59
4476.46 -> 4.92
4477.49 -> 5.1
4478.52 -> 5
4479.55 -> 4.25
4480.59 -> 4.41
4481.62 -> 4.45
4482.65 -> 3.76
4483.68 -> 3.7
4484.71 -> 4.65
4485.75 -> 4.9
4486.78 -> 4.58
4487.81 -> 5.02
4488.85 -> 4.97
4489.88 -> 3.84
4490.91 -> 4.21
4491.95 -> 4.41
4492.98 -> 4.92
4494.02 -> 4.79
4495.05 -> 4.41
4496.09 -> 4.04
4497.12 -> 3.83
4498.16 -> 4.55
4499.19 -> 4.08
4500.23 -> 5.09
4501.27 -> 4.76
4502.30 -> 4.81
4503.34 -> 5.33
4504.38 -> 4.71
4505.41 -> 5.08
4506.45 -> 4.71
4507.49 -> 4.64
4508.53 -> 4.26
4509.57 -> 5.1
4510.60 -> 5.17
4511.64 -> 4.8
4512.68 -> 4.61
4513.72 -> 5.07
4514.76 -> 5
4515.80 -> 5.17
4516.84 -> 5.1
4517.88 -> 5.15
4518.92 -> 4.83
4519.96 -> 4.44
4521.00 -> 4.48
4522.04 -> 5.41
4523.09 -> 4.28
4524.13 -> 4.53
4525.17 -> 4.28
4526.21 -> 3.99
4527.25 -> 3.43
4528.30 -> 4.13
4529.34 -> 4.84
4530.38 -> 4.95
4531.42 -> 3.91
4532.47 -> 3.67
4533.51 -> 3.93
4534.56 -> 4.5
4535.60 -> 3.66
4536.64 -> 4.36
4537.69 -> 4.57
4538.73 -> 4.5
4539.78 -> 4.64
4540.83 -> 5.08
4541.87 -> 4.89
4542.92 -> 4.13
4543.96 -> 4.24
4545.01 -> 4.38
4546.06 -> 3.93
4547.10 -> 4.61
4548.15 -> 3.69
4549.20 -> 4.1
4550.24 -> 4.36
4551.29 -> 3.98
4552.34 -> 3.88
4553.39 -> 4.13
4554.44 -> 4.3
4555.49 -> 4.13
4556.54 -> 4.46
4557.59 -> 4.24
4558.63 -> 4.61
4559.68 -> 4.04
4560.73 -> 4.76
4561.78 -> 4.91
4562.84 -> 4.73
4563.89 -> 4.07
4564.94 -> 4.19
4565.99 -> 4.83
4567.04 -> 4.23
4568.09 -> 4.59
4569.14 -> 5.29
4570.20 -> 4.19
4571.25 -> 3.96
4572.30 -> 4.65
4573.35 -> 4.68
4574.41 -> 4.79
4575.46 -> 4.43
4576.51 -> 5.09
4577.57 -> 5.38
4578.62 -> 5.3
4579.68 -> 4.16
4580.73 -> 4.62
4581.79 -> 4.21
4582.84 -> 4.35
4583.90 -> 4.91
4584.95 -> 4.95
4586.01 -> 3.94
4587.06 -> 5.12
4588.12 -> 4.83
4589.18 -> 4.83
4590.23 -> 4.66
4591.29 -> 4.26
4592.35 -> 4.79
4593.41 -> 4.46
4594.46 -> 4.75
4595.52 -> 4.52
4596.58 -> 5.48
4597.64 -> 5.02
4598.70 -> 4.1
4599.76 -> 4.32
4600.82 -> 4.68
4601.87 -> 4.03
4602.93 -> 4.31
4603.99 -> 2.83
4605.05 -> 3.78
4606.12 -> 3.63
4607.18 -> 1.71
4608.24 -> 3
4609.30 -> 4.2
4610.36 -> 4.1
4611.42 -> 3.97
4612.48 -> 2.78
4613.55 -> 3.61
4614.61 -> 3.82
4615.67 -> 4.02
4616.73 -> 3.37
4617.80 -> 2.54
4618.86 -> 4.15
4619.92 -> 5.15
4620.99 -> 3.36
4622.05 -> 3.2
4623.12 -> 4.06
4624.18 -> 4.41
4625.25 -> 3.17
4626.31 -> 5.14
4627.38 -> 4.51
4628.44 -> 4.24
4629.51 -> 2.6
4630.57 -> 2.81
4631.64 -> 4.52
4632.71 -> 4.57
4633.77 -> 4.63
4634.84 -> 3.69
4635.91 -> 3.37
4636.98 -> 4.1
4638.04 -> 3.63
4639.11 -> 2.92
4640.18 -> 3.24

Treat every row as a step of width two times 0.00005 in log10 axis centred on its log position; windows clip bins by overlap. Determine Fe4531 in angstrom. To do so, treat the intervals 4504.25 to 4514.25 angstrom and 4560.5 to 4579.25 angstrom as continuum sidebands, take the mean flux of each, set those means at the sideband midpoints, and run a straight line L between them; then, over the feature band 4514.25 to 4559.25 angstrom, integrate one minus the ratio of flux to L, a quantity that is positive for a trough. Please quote 3.4 angstrom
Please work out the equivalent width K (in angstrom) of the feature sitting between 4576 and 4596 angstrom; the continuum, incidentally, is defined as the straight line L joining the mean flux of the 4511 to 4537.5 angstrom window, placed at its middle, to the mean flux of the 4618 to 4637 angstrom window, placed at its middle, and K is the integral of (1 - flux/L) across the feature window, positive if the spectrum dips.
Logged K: -2.5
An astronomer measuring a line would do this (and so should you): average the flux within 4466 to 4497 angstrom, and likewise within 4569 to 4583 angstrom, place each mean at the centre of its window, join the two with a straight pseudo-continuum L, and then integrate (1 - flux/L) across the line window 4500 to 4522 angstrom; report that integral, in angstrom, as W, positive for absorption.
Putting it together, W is -1.8 angstrom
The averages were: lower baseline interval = 4.46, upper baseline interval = 4.64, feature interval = 4.88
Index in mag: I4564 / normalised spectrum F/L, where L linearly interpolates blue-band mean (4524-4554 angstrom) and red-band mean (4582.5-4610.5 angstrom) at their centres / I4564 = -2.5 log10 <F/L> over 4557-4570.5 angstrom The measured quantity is -0.06 mag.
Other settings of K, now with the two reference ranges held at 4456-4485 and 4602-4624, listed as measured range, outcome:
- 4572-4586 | -3.52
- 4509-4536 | -3.57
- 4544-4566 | -2.38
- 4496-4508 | -1.57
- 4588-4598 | -2.87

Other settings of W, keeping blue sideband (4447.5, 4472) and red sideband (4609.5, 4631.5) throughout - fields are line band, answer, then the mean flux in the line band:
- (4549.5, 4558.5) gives -0.6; 4.2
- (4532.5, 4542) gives -1.1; 4.4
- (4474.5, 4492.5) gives -1.9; 4.53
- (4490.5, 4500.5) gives -0.9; 4.42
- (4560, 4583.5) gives -4.4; 4.6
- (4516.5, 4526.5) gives -1.6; 4.66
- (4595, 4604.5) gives -1.4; 4.37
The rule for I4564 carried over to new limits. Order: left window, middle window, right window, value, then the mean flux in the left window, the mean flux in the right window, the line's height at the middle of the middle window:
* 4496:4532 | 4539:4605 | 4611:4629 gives -0.07 mag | 4.65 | 3.85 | 4.21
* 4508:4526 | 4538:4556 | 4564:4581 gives 0.10 mag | 4.79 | 4.64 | 4.71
